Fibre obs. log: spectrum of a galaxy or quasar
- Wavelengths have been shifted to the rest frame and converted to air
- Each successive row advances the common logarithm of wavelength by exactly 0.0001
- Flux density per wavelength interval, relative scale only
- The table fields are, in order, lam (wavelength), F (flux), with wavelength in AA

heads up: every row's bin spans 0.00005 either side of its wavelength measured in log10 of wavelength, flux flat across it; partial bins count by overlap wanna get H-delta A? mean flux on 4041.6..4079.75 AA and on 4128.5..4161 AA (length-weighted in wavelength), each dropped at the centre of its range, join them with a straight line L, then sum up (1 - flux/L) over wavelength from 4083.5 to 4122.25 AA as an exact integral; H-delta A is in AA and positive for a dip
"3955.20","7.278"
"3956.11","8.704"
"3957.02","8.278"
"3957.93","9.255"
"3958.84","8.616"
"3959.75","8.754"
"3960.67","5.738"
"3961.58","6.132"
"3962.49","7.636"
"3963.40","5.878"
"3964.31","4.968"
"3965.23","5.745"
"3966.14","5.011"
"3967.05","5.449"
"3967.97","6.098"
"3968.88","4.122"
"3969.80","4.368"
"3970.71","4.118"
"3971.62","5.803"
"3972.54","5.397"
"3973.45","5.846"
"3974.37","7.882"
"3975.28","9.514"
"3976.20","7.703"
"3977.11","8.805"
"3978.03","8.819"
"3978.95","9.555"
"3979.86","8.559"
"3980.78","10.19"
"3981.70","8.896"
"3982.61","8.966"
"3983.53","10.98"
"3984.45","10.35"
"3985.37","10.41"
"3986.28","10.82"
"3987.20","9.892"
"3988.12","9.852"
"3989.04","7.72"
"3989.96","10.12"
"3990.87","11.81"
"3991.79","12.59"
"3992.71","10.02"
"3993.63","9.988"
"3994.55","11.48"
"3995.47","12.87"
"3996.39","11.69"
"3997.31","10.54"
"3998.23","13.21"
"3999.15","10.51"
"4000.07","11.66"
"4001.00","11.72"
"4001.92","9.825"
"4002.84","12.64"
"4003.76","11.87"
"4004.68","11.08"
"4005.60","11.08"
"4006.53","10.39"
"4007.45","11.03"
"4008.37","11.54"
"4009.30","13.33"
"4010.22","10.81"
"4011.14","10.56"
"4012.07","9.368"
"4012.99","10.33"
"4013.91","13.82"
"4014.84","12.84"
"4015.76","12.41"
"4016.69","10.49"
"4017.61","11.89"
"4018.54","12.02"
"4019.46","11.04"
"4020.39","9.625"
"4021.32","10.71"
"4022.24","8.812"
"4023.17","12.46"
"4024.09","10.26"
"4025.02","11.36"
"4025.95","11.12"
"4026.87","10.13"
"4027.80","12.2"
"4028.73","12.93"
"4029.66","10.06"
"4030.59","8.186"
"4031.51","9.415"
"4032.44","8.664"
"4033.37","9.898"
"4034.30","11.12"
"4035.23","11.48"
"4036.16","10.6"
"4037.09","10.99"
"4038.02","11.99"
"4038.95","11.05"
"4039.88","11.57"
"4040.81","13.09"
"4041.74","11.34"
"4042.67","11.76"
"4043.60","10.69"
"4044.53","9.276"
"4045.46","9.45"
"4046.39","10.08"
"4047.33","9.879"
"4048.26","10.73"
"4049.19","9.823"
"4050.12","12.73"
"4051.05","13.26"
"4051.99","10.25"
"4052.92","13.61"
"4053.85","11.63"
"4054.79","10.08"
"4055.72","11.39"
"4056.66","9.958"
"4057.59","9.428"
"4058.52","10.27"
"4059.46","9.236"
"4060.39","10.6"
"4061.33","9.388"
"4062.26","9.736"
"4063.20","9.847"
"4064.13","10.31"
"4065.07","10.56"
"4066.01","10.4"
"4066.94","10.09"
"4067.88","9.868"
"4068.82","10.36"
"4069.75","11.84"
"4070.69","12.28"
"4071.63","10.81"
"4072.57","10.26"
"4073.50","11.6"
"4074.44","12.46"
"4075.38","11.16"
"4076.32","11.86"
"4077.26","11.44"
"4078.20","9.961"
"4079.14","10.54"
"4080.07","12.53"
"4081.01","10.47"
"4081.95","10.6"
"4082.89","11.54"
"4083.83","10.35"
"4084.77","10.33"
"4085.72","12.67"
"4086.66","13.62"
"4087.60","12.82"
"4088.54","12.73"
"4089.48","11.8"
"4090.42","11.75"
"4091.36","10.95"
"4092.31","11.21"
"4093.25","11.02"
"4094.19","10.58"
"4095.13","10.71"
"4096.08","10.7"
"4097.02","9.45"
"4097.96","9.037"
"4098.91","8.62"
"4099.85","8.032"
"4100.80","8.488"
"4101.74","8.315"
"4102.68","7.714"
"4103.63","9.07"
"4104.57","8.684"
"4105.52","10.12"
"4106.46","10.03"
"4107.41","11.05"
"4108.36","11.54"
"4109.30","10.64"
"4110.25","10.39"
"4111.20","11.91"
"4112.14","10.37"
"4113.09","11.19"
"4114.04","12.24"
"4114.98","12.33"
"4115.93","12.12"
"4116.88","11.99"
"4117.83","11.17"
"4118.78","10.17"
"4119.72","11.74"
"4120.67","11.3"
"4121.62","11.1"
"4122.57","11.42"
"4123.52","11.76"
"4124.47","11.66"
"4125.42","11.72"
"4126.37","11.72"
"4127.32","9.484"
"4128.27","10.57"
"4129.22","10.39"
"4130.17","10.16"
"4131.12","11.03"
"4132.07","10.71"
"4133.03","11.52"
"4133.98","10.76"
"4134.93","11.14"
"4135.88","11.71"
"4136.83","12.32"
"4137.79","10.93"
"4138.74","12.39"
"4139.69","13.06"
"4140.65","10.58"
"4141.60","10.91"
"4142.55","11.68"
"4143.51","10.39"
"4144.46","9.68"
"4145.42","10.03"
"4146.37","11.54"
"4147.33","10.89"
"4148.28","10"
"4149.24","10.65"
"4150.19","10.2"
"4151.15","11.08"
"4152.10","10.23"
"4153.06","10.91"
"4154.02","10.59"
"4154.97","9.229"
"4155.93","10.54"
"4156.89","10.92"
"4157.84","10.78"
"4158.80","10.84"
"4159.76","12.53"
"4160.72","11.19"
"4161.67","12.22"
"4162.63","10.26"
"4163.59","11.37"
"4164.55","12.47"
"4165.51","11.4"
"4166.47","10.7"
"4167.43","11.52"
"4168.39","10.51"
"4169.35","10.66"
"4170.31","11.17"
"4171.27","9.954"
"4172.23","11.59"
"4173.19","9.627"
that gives 0.34 AA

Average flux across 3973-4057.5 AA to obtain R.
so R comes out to 10.7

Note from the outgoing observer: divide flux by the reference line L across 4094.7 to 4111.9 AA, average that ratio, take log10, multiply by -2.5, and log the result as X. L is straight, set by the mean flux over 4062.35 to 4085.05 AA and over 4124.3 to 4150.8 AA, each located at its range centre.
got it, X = 0.13 mag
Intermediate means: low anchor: 10.9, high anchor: 11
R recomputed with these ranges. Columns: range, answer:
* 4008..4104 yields 10.8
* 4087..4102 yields 10.4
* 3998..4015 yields 11.4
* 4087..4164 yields 10.8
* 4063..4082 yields 10.9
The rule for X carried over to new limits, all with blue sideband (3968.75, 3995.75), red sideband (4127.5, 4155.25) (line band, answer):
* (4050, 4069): -0.075 mag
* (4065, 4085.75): -0.097 mag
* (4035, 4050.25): -0.132 mag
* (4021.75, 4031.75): -0.127 mag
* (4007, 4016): -0.238 mag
